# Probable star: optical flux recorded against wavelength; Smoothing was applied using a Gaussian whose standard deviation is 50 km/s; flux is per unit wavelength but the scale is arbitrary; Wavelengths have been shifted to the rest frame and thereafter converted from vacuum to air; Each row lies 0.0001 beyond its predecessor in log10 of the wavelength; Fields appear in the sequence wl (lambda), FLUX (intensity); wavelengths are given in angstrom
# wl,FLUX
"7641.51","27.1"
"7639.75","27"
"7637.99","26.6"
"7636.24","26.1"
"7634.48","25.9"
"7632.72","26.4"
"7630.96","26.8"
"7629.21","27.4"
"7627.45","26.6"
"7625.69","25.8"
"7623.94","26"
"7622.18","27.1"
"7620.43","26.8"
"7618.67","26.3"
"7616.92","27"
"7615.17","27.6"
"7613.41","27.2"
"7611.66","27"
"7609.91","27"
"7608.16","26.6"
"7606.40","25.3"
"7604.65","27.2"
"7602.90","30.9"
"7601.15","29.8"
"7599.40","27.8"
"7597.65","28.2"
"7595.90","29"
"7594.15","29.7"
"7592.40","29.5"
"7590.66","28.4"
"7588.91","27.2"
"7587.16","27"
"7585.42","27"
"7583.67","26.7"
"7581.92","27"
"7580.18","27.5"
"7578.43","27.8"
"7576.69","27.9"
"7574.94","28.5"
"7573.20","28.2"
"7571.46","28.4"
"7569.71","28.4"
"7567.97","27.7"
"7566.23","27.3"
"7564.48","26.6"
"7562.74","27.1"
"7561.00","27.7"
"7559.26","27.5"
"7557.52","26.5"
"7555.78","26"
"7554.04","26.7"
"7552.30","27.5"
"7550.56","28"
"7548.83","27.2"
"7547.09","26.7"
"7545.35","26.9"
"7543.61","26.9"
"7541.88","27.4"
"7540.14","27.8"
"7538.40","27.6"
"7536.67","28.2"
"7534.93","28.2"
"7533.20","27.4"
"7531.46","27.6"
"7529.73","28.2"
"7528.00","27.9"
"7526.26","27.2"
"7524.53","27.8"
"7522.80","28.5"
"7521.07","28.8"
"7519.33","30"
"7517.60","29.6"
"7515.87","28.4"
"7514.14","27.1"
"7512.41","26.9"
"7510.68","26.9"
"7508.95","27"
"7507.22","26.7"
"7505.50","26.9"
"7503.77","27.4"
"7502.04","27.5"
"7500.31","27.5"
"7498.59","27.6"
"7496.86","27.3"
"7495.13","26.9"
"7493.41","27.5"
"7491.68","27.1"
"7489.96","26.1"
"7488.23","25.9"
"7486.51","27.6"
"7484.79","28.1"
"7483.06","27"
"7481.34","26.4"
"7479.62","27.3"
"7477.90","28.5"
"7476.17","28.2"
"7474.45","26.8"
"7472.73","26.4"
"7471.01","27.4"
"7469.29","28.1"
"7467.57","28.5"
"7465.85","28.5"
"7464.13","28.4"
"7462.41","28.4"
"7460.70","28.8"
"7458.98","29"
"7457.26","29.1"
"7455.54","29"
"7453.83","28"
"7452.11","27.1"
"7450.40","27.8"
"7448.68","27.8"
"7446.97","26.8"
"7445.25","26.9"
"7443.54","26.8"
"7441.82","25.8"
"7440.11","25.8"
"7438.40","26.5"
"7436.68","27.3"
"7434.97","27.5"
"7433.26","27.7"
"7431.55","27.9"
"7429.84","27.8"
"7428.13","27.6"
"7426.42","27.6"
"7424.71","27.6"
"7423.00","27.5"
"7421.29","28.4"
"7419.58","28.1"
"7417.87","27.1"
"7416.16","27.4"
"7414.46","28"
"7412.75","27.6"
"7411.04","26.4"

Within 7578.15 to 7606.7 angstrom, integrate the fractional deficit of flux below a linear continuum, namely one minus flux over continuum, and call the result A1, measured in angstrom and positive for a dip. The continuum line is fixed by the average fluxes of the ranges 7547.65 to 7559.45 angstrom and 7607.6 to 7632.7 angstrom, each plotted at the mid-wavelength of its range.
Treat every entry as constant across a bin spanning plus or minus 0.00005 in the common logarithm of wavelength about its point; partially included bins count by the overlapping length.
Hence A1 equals -1.2 angstrom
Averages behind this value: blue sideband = 27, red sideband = 26.8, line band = 28.1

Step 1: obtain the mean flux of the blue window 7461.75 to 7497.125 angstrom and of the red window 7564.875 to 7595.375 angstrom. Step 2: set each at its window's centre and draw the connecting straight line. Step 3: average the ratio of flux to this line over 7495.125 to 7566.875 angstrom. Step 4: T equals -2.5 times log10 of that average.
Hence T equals 0.01 mag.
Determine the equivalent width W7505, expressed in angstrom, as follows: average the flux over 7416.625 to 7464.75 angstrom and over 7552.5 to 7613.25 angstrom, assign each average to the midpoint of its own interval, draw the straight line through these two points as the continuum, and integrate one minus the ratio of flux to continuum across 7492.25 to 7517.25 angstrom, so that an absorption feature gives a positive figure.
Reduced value 0.32 angstrom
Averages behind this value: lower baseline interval 27.6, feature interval 27.3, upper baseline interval 27.7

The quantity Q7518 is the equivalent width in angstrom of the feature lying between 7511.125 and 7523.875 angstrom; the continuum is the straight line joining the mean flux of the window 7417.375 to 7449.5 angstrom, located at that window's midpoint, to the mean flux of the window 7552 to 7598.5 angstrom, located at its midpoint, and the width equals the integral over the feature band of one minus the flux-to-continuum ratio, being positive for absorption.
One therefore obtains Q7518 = -0.4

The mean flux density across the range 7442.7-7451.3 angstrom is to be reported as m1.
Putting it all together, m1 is 27.2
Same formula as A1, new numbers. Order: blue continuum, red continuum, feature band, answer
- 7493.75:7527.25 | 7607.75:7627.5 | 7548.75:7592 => -0.5 angstrom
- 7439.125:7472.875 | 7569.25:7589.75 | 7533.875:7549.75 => 0.1 angstrom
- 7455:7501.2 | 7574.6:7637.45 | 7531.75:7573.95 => 0.1 angstrom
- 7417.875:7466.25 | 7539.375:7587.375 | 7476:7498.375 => 0.3 angstrom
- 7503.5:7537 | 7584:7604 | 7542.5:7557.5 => 0.6 angstrom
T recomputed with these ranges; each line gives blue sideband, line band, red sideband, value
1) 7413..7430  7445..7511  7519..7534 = 0.01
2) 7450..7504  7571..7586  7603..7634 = -0.02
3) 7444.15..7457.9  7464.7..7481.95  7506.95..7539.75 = 0.01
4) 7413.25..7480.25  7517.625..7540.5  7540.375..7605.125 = -0.02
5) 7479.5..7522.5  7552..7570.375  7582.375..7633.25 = 0.01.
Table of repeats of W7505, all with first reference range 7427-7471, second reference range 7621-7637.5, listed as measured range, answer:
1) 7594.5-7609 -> -0.8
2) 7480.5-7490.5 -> 0.2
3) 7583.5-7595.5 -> -0.6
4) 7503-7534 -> -0.6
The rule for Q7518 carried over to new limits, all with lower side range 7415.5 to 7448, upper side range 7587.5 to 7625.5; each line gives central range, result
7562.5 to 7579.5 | -0.1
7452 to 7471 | -0.8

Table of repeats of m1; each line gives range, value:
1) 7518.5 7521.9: 29.3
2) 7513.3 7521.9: 28.8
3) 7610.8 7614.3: 27.1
